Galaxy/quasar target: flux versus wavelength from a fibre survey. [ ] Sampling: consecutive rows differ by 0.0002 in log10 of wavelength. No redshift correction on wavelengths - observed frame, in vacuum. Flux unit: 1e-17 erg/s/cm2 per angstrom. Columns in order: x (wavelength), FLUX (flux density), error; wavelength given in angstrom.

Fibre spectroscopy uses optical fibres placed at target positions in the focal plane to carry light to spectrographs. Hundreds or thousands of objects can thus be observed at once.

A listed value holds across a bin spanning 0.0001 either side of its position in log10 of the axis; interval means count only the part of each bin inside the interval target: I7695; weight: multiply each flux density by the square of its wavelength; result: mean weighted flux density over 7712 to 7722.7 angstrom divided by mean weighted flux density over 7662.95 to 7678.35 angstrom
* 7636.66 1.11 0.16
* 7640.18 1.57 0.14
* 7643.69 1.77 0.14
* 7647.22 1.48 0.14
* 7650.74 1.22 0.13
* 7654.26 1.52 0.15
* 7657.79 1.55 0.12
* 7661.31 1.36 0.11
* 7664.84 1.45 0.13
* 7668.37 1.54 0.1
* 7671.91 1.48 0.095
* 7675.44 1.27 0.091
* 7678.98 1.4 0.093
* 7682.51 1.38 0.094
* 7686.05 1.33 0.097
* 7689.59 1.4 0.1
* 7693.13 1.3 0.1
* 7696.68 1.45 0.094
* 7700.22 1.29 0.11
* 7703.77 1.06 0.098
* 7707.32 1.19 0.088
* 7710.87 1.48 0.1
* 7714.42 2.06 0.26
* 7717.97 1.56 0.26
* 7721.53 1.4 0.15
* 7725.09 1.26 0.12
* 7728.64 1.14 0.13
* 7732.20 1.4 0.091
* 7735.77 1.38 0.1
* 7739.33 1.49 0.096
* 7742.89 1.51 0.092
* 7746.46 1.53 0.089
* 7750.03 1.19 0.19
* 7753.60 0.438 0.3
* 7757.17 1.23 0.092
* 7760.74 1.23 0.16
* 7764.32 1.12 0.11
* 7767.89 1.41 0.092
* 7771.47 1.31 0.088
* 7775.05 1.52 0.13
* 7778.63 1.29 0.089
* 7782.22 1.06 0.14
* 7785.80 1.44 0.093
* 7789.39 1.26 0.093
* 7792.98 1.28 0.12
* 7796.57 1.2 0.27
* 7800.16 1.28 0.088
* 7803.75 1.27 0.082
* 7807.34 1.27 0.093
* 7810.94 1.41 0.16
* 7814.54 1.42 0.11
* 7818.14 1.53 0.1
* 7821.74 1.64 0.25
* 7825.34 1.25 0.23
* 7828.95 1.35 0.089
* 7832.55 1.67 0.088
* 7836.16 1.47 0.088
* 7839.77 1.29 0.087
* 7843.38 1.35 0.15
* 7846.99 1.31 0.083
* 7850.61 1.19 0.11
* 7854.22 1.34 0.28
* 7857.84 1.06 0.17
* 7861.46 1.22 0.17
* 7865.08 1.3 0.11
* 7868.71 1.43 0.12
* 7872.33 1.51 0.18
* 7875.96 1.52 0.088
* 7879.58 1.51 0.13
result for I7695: 1.2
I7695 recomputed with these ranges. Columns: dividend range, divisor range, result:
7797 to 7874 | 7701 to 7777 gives 1.05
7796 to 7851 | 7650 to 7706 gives 1.04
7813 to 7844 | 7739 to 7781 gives 1.17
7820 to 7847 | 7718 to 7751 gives 1.06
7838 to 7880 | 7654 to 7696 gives 0.99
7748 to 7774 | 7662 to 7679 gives 0.82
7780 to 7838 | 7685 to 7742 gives 1.00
